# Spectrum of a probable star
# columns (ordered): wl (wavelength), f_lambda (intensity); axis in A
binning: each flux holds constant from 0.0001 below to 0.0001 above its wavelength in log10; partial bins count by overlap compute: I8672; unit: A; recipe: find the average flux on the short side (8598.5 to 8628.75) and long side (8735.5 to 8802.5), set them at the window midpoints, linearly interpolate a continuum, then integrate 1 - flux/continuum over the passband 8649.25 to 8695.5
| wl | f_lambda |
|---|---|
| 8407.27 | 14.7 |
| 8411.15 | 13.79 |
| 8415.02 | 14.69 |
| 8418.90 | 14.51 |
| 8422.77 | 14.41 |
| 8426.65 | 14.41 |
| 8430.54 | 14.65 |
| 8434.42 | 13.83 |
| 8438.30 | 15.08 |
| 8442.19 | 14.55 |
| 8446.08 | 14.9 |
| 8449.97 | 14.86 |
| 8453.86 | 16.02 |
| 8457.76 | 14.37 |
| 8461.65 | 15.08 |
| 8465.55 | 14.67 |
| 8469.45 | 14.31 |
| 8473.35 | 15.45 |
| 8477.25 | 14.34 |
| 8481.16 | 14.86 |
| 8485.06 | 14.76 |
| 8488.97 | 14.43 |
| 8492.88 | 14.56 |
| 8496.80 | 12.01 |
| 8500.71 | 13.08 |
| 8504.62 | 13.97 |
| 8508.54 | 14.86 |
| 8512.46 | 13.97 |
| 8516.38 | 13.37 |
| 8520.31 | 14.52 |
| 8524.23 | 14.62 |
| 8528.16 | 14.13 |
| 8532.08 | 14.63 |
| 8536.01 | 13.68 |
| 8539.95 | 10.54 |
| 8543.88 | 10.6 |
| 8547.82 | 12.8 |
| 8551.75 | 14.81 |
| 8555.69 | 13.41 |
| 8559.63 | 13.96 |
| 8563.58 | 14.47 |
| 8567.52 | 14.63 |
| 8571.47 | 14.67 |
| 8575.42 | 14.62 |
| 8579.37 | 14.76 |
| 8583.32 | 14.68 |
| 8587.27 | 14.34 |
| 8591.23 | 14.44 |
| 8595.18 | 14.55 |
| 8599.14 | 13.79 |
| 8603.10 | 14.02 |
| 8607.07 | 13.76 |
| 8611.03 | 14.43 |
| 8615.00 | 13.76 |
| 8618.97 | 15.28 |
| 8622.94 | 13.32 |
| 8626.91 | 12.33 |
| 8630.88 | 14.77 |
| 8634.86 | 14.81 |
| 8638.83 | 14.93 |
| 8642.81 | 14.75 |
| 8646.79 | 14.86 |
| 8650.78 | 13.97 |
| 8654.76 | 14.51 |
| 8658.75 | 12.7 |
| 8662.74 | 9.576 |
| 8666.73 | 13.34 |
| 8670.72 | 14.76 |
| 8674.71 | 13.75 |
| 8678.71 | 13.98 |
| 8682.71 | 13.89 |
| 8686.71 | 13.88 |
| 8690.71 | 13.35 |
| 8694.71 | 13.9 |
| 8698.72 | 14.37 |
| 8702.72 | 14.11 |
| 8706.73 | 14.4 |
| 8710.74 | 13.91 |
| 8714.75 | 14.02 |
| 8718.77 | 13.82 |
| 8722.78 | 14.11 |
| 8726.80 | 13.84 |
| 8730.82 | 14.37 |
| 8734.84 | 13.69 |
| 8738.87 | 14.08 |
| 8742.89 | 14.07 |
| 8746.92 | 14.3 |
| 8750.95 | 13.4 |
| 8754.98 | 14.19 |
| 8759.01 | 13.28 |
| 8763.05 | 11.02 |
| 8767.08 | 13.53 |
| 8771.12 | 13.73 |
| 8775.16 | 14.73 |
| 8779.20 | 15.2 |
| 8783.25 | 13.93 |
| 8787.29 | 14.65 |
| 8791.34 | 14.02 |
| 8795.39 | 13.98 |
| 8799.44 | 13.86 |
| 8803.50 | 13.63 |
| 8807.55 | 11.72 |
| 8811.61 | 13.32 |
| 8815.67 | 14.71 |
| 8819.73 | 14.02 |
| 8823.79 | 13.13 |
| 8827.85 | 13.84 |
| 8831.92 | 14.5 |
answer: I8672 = 1.3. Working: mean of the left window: 13.8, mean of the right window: 13.9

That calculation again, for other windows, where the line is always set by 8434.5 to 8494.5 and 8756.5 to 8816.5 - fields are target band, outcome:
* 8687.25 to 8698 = 0.2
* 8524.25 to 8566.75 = 3.2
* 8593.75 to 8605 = 0.2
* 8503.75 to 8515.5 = 0.3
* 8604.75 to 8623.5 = 0.1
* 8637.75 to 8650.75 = -0.5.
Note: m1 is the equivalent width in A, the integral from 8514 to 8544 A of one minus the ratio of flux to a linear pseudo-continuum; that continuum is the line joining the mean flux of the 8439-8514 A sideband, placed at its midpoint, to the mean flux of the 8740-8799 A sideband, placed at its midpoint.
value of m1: 2.0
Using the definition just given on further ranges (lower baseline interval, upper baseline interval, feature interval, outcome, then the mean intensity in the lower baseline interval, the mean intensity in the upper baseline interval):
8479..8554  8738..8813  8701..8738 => -0.9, 13.7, 13.7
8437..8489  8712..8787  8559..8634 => 0.7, 14.8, 13.9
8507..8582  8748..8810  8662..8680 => 0.6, 13.8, 13.7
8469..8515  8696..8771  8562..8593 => -1.1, 14.2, 13.8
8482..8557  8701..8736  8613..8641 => -0.6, 13.6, 14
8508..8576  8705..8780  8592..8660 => -1.8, 13.8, 13.9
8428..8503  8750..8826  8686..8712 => -0.1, 14.5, 13.7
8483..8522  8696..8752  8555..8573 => -0.4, 14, 14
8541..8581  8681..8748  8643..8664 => 0.8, 13.8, 14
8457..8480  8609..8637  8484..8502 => 1.1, 14.7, 14.1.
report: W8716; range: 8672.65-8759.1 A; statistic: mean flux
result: 14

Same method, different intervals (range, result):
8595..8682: 13.9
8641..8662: 13.9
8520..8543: 13.5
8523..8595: 13.9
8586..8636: 14.1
